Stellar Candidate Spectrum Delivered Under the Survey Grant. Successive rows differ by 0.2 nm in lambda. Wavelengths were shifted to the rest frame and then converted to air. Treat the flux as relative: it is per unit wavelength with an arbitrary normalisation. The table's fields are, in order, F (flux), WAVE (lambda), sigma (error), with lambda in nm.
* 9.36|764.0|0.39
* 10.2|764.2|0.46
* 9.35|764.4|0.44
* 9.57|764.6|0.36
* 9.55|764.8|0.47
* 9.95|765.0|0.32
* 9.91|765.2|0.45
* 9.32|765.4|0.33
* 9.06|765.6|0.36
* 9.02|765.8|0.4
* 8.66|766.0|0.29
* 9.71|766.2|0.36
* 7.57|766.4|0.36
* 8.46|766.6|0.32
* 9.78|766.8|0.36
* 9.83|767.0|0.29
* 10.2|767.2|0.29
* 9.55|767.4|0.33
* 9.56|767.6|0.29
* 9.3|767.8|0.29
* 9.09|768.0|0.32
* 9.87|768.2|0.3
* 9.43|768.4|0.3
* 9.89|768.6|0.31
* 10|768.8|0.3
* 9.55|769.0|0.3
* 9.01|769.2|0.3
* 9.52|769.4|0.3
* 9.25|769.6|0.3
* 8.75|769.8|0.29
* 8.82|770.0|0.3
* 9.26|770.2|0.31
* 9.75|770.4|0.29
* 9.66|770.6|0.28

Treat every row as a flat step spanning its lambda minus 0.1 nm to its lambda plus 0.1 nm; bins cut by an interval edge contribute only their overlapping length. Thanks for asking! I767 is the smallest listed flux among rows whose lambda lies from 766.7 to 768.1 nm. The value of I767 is 9.09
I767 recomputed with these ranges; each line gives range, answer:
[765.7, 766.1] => 8.66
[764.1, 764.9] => 9.35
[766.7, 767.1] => 9.78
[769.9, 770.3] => 8.82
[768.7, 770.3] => 8.75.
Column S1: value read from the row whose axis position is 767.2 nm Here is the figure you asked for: 10.2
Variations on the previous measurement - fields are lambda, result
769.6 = 9.25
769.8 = 8.75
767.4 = 9.55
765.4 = 9.32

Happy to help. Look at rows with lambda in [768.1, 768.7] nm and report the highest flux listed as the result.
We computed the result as 9.89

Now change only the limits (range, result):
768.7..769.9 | 10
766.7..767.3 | 10.2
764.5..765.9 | 9.95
